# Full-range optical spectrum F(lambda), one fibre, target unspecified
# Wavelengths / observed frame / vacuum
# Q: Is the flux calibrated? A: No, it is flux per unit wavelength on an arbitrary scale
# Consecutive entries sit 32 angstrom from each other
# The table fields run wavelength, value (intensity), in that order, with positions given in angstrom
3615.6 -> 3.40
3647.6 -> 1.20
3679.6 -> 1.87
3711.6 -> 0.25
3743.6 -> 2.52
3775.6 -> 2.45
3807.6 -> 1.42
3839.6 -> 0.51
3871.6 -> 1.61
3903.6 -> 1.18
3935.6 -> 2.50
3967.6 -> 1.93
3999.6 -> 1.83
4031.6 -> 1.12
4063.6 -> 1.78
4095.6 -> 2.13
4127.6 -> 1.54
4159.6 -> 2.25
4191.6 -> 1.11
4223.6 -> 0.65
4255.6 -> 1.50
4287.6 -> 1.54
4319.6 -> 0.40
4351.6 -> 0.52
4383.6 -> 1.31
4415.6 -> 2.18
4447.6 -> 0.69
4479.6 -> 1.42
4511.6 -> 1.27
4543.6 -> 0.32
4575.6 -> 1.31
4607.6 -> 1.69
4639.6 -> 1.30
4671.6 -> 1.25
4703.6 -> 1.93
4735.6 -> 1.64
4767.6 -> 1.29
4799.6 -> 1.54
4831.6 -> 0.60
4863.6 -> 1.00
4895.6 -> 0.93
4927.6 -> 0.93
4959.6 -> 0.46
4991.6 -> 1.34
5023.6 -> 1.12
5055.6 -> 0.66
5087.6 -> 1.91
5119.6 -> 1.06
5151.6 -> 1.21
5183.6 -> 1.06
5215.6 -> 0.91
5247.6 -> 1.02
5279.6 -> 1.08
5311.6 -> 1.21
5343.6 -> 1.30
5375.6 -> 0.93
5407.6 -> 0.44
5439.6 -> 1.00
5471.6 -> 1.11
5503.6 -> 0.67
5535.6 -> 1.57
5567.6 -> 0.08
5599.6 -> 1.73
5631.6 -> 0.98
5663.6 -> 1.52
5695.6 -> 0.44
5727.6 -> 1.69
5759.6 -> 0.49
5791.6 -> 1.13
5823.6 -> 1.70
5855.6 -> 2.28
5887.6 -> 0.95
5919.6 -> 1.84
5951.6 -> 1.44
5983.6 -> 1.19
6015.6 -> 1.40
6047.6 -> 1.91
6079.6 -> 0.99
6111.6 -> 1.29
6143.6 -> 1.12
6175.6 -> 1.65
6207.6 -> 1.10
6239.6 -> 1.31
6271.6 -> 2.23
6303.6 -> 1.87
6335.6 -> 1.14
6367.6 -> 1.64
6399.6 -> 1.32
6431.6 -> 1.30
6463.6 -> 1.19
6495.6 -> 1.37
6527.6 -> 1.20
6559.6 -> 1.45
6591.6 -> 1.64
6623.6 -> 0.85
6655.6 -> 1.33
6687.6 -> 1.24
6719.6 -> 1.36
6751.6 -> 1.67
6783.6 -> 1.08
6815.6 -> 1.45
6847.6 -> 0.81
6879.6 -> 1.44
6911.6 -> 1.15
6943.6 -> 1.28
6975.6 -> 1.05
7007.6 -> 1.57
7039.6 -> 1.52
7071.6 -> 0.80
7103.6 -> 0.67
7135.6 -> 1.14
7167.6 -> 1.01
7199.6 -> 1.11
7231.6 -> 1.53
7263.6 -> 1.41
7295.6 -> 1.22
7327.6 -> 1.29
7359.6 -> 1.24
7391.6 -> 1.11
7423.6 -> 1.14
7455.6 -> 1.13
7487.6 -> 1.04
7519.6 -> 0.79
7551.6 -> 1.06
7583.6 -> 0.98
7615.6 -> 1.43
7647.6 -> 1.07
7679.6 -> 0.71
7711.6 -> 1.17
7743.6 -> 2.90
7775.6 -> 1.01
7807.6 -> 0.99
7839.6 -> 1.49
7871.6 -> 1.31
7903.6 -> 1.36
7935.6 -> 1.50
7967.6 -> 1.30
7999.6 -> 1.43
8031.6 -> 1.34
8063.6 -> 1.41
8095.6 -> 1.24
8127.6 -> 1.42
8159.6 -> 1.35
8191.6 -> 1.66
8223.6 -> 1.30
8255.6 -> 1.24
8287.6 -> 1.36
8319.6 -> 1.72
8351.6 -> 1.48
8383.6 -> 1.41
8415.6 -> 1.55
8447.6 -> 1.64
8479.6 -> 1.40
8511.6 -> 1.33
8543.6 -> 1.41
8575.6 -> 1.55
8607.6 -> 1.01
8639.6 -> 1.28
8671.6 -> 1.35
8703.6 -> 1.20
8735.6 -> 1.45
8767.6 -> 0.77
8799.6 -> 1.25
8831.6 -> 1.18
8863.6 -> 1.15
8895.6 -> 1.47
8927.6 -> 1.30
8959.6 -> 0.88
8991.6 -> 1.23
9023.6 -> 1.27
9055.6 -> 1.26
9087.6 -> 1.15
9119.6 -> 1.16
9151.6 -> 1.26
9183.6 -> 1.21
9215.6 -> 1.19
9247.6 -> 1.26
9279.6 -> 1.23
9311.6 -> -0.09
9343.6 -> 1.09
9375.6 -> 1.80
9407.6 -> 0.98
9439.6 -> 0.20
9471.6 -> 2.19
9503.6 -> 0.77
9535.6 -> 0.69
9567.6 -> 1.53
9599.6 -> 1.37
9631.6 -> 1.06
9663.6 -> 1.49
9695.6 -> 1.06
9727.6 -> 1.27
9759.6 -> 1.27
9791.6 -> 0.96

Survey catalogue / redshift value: 1.076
